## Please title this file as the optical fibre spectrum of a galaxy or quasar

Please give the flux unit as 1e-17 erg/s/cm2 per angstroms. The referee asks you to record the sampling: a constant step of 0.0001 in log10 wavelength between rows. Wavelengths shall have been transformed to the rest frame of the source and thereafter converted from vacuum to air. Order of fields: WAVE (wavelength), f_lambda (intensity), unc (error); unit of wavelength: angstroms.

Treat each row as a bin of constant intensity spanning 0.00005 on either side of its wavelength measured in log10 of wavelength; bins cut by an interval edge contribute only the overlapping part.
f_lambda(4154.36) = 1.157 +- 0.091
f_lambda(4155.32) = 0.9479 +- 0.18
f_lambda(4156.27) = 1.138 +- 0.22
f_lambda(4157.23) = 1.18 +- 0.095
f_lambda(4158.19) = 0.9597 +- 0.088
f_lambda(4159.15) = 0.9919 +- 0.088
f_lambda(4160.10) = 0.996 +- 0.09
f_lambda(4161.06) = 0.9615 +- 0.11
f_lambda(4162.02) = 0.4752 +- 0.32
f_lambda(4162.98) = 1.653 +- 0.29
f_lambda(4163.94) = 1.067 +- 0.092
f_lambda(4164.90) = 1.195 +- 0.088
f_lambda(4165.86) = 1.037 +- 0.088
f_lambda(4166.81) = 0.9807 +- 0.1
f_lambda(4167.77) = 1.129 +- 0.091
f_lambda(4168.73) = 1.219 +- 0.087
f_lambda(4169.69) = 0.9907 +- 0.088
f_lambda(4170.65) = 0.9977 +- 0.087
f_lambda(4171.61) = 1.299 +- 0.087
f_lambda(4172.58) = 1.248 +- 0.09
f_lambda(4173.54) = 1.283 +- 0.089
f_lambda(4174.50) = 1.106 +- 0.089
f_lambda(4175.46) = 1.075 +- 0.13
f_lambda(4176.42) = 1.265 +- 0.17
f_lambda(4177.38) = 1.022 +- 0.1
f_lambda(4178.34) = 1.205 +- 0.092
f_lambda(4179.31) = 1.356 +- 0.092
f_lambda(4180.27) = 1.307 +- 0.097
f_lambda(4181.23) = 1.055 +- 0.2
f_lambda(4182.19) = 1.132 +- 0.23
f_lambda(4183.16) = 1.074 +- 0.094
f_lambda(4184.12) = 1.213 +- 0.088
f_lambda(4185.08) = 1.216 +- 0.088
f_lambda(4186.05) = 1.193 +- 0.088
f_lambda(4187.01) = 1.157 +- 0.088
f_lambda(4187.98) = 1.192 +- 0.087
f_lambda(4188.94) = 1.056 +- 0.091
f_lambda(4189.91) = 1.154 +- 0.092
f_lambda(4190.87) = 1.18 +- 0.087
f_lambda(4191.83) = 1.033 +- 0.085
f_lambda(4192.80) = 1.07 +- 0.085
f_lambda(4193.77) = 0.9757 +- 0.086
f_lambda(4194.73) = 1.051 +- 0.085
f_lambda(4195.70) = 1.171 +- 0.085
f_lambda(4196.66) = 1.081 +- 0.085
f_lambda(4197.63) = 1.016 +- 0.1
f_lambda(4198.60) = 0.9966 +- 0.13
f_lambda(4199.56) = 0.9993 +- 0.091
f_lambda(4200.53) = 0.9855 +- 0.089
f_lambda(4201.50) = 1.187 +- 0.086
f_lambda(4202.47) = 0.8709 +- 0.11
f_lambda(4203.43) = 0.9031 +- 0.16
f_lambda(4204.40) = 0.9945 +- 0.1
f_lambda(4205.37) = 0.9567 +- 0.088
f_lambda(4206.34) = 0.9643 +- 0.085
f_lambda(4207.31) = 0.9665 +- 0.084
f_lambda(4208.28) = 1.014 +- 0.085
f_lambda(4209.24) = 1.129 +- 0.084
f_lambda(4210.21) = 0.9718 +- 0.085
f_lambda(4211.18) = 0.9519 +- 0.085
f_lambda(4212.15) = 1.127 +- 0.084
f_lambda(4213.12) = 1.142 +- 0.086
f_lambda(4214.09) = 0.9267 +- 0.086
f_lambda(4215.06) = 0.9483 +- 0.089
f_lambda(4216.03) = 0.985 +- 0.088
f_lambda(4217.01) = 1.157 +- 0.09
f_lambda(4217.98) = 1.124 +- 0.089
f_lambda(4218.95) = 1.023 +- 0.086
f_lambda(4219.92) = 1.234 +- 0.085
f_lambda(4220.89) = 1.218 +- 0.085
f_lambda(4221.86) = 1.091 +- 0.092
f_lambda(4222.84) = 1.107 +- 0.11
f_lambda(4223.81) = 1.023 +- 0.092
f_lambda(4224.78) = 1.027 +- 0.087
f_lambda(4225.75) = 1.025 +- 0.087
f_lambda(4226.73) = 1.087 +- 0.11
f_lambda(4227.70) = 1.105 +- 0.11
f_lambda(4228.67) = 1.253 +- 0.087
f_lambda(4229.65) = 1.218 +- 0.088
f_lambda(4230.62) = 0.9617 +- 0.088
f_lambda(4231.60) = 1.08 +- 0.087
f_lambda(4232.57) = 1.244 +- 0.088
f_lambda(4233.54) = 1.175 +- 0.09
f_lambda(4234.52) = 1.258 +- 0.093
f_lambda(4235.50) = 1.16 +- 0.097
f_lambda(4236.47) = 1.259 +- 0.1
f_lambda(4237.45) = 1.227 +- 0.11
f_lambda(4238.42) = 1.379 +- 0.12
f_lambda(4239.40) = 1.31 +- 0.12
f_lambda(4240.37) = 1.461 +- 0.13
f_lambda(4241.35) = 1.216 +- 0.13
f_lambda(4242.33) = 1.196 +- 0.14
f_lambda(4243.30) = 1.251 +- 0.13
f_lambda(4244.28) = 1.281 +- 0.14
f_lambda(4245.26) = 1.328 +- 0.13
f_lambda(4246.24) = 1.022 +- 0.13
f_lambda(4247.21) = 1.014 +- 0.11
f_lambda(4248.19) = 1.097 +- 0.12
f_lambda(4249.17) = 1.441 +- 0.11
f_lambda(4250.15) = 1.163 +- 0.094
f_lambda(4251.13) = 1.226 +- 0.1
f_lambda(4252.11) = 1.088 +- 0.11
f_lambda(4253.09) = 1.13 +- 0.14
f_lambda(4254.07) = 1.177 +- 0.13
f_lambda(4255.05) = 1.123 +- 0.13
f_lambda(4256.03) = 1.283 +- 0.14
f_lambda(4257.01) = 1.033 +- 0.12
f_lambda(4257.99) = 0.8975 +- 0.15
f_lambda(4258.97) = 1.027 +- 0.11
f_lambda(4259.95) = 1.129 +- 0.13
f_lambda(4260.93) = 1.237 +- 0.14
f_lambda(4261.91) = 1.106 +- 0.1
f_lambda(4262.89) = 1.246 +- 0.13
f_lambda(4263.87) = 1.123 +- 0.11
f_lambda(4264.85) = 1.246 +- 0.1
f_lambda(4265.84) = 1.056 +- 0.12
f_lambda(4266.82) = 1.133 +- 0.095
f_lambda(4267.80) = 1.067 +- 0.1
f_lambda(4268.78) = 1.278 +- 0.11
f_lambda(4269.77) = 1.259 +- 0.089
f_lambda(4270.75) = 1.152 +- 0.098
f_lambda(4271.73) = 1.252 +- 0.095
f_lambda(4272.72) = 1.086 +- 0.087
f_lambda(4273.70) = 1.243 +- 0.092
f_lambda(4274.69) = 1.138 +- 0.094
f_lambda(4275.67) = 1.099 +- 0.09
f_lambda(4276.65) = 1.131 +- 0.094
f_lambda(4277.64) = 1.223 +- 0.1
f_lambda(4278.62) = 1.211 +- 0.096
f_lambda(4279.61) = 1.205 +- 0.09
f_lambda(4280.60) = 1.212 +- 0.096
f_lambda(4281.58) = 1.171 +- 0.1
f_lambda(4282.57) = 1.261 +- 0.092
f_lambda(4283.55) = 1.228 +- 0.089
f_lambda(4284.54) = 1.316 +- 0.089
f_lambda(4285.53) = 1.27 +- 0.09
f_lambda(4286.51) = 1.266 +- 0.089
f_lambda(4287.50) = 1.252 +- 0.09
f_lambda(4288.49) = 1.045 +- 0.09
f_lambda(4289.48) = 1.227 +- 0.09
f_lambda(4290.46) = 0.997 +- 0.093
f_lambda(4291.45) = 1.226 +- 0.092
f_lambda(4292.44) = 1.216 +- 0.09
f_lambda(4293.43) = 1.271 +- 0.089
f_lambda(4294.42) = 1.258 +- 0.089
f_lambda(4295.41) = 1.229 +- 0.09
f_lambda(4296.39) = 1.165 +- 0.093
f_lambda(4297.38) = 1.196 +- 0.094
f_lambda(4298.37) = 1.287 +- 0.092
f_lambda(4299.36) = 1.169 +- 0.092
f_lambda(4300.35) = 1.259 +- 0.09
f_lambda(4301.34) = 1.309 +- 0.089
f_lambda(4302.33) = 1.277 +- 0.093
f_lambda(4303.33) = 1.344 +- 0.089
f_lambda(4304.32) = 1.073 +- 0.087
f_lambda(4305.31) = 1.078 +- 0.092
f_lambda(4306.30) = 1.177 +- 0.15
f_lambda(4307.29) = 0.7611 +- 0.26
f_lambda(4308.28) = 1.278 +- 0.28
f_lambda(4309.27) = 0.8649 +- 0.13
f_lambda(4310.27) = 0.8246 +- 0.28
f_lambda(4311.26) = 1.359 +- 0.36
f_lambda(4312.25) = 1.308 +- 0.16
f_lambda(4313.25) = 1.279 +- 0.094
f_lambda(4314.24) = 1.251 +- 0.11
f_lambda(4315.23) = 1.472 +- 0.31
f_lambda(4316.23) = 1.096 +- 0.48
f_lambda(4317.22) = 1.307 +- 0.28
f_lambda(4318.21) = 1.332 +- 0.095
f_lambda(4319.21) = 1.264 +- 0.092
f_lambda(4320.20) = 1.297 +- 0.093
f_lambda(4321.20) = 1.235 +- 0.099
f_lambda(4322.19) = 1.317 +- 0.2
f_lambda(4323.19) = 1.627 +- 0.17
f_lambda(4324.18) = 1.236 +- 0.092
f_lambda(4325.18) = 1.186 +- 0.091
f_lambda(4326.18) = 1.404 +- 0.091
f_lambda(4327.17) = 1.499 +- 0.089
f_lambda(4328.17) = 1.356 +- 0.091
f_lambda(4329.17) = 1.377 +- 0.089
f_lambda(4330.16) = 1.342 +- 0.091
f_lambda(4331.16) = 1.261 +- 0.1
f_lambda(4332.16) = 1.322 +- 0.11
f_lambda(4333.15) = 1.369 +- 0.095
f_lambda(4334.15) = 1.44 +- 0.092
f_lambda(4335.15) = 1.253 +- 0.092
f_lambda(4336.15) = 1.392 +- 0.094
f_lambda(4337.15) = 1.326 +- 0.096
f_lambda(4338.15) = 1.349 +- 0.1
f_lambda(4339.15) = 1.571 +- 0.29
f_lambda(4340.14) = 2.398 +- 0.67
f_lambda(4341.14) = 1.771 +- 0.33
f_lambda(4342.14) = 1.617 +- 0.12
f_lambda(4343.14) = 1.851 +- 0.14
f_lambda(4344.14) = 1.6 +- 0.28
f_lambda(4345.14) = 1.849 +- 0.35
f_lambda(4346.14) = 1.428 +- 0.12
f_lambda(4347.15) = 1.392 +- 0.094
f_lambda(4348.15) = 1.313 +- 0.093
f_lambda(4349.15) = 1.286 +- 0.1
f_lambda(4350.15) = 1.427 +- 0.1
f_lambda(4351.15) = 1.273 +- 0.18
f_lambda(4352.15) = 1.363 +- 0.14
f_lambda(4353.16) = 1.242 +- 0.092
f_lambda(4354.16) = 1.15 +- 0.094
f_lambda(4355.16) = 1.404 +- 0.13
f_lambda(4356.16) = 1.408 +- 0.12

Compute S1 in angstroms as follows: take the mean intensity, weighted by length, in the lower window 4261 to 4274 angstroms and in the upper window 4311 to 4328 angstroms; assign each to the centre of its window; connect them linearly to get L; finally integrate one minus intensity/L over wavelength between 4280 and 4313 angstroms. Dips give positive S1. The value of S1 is 1.8 angstroms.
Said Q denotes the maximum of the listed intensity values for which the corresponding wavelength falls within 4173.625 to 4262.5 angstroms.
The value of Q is 1.461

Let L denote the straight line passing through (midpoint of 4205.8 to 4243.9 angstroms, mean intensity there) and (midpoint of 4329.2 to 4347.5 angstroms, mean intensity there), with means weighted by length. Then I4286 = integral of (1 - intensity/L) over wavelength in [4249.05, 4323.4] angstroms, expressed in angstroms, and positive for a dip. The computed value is 8.3 angstroms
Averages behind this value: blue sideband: 1.13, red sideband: 1.53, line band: 1.19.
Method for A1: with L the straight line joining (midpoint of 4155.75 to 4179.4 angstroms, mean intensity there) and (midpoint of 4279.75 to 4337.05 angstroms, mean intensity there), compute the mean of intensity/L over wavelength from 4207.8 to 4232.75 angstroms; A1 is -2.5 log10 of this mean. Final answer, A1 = 0.08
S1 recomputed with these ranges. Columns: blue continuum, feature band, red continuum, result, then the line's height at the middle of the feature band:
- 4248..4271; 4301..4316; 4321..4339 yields 1.4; 1.29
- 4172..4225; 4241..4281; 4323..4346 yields 3.4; 1.28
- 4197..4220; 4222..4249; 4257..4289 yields -2.3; 1.08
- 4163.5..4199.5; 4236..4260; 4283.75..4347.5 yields 0.6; 1.22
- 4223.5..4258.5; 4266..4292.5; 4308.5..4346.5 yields 1.7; 1.27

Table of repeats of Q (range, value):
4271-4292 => 1.316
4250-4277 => 1.283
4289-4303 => 1.309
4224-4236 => 1.258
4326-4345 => 2.398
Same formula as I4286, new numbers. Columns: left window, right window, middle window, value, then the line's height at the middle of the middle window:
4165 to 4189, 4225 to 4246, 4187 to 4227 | 4.4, 1.18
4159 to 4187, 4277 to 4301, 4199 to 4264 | 3.0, 1.17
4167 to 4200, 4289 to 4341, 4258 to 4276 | 1.1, 1.23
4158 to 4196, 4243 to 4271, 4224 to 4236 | 0.2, 1.15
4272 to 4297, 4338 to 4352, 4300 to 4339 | 4.1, 1.42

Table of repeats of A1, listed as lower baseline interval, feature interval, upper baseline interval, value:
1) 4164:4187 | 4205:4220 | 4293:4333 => 0.14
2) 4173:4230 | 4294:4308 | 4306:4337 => 0.05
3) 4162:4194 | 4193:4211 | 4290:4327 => 0.15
